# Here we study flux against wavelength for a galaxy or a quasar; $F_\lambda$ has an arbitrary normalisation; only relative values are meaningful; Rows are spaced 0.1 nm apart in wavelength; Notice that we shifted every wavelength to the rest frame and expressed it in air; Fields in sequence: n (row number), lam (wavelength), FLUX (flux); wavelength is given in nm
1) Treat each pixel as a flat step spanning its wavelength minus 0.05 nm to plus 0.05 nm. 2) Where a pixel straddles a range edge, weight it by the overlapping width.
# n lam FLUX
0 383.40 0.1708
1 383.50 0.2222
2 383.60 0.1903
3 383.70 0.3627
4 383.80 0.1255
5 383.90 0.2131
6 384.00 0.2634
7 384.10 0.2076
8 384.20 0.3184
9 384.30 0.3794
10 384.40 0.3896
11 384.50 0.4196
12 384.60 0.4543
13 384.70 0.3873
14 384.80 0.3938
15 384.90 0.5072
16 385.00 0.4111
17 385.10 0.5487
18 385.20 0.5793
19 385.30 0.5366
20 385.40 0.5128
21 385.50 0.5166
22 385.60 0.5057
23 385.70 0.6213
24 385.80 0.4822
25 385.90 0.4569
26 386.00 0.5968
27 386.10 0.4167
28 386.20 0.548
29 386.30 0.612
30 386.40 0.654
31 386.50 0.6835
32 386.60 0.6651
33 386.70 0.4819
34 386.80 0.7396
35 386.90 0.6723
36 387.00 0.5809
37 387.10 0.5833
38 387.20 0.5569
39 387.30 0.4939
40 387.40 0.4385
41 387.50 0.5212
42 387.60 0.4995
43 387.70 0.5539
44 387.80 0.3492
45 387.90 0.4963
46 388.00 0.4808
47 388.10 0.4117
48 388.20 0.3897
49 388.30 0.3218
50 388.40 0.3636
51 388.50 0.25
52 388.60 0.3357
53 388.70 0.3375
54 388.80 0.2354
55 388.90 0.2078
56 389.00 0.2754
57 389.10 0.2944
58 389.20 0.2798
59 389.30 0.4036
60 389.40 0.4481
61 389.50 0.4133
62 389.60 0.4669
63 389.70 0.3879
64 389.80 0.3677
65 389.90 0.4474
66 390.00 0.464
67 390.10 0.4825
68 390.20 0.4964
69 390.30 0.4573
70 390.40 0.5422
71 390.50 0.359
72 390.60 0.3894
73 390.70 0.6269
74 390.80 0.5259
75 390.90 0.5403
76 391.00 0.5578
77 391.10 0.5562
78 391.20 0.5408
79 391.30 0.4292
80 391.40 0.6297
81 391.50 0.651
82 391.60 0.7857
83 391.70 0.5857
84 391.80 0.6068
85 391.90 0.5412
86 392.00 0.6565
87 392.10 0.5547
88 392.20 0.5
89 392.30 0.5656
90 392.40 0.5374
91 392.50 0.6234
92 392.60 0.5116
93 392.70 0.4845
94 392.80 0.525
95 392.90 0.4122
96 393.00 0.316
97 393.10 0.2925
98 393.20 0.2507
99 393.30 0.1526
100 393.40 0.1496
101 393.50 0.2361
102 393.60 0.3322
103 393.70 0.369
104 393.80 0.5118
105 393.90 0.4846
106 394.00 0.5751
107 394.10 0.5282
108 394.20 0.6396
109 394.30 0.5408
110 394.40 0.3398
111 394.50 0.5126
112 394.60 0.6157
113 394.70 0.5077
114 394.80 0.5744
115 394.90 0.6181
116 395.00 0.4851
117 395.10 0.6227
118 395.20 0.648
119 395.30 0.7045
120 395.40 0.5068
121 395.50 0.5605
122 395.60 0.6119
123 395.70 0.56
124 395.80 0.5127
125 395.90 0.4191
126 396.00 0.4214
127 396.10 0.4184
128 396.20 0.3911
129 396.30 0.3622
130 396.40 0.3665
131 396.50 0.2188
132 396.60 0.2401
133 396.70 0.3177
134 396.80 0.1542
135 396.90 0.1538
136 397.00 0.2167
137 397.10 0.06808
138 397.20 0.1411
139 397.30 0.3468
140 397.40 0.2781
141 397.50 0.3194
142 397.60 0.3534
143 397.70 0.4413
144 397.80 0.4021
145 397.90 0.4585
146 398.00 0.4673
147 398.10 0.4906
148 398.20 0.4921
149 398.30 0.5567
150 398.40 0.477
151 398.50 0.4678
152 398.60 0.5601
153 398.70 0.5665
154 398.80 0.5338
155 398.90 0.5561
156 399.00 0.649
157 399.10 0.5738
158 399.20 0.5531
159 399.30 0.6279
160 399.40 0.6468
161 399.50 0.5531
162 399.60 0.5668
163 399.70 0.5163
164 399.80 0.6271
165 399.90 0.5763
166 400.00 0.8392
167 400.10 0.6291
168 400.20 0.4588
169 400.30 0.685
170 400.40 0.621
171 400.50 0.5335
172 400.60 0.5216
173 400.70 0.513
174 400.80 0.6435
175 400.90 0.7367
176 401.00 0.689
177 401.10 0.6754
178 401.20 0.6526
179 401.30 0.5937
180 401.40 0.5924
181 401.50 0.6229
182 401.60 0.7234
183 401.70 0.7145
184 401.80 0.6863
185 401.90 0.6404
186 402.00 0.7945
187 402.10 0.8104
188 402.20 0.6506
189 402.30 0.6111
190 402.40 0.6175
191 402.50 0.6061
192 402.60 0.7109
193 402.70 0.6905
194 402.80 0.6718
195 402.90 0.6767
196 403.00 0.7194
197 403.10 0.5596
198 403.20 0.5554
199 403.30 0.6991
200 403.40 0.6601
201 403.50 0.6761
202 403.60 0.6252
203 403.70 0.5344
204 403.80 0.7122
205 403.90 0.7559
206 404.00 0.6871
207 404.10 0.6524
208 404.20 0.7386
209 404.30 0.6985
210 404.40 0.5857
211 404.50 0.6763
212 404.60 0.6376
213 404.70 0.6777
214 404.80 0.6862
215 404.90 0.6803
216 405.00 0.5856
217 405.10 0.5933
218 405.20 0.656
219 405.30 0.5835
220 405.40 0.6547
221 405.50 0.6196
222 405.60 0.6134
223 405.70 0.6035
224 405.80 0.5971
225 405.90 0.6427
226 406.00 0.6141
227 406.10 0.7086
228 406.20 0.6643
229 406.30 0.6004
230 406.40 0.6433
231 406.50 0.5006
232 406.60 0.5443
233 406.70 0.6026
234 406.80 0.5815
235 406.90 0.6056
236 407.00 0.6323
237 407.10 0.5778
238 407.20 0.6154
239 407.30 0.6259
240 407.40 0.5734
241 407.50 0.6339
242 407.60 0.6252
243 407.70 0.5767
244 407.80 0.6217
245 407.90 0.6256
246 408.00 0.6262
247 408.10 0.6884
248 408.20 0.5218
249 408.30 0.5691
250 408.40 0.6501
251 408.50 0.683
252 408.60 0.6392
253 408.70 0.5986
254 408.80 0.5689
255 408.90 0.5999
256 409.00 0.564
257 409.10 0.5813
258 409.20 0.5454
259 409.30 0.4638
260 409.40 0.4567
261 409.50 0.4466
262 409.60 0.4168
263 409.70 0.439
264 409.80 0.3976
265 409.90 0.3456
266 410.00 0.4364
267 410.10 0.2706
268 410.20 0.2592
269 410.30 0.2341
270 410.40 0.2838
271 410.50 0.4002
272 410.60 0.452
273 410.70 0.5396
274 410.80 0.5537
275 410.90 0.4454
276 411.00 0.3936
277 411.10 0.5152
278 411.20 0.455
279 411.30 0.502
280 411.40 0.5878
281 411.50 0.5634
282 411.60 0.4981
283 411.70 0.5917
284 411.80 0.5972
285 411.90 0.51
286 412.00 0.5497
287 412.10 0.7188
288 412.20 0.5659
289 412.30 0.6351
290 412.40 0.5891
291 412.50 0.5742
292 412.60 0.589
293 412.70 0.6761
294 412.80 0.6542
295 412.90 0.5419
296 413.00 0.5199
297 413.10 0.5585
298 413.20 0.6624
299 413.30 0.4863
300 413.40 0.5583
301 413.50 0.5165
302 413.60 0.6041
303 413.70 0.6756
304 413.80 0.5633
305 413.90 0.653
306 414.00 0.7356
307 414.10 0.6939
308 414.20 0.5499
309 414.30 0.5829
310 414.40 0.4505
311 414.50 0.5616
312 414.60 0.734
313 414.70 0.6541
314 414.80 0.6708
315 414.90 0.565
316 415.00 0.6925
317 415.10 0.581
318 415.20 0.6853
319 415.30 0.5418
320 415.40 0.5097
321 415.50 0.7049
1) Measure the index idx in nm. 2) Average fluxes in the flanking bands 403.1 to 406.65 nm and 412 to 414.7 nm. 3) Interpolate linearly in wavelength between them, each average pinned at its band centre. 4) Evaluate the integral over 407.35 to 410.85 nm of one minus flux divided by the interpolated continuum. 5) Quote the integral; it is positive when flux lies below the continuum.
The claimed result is 0.618 nm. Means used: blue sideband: 0.638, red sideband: 0.602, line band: 0.511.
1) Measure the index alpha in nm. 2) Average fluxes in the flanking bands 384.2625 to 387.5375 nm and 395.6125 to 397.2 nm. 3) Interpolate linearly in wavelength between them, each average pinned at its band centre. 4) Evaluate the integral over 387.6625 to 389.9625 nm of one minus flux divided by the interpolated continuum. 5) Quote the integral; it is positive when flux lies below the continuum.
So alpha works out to 0.49 nm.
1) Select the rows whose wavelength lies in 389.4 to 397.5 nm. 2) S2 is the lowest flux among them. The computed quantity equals 0.06808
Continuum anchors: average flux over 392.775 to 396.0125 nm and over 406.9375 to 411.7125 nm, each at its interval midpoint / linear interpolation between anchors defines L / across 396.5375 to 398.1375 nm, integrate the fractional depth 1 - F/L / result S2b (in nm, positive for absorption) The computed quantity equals 0.60 nm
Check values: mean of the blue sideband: 0.471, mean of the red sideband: 0.518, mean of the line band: 0.301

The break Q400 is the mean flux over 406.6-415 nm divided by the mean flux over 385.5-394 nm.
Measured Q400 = 1.2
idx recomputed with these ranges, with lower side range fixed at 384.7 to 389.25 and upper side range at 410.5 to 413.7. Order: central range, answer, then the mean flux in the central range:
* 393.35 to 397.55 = 0.689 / 0.419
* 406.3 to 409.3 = -0.320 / 0.598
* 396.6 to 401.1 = 0.208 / 0.49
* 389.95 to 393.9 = 0.073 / 0.481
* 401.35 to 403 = -0.488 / 0.678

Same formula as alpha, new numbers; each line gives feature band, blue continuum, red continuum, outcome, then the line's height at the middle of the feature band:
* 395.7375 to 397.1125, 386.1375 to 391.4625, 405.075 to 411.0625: 0.513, 0.5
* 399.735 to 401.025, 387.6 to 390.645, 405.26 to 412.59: -0.369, 0.481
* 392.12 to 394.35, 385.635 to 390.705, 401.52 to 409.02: 0.342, 0.514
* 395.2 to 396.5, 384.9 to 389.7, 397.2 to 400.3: 0.058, 0.505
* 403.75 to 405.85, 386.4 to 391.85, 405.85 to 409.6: -0.285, 0.575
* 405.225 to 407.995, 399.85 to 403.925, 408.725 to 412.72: -0.218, 0.567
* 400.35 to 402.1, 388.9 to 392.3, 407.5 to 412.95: -0.476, 0.51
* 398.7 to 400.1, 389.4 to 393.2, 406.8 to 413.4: -0.222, 0.519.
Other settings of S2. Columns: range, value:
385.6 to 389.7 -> 0.2078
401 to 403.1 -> 0.5596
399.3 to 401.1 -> 0.4588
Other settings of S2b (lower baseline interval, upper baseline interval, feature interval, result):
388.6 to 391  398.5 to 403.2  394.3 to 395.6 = -0.12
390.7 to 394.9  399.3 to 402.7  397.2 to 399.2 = 0.42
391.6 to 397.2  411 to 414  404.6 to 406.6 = -0.38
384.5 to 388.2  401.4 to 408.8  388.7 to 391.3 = 0.56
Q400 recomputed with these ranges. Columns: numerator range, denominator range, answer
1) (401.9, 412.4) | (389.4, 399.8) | 1.24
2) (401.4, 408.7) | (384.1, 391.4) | 1.37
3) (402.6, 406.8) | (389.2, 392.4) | 1.25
